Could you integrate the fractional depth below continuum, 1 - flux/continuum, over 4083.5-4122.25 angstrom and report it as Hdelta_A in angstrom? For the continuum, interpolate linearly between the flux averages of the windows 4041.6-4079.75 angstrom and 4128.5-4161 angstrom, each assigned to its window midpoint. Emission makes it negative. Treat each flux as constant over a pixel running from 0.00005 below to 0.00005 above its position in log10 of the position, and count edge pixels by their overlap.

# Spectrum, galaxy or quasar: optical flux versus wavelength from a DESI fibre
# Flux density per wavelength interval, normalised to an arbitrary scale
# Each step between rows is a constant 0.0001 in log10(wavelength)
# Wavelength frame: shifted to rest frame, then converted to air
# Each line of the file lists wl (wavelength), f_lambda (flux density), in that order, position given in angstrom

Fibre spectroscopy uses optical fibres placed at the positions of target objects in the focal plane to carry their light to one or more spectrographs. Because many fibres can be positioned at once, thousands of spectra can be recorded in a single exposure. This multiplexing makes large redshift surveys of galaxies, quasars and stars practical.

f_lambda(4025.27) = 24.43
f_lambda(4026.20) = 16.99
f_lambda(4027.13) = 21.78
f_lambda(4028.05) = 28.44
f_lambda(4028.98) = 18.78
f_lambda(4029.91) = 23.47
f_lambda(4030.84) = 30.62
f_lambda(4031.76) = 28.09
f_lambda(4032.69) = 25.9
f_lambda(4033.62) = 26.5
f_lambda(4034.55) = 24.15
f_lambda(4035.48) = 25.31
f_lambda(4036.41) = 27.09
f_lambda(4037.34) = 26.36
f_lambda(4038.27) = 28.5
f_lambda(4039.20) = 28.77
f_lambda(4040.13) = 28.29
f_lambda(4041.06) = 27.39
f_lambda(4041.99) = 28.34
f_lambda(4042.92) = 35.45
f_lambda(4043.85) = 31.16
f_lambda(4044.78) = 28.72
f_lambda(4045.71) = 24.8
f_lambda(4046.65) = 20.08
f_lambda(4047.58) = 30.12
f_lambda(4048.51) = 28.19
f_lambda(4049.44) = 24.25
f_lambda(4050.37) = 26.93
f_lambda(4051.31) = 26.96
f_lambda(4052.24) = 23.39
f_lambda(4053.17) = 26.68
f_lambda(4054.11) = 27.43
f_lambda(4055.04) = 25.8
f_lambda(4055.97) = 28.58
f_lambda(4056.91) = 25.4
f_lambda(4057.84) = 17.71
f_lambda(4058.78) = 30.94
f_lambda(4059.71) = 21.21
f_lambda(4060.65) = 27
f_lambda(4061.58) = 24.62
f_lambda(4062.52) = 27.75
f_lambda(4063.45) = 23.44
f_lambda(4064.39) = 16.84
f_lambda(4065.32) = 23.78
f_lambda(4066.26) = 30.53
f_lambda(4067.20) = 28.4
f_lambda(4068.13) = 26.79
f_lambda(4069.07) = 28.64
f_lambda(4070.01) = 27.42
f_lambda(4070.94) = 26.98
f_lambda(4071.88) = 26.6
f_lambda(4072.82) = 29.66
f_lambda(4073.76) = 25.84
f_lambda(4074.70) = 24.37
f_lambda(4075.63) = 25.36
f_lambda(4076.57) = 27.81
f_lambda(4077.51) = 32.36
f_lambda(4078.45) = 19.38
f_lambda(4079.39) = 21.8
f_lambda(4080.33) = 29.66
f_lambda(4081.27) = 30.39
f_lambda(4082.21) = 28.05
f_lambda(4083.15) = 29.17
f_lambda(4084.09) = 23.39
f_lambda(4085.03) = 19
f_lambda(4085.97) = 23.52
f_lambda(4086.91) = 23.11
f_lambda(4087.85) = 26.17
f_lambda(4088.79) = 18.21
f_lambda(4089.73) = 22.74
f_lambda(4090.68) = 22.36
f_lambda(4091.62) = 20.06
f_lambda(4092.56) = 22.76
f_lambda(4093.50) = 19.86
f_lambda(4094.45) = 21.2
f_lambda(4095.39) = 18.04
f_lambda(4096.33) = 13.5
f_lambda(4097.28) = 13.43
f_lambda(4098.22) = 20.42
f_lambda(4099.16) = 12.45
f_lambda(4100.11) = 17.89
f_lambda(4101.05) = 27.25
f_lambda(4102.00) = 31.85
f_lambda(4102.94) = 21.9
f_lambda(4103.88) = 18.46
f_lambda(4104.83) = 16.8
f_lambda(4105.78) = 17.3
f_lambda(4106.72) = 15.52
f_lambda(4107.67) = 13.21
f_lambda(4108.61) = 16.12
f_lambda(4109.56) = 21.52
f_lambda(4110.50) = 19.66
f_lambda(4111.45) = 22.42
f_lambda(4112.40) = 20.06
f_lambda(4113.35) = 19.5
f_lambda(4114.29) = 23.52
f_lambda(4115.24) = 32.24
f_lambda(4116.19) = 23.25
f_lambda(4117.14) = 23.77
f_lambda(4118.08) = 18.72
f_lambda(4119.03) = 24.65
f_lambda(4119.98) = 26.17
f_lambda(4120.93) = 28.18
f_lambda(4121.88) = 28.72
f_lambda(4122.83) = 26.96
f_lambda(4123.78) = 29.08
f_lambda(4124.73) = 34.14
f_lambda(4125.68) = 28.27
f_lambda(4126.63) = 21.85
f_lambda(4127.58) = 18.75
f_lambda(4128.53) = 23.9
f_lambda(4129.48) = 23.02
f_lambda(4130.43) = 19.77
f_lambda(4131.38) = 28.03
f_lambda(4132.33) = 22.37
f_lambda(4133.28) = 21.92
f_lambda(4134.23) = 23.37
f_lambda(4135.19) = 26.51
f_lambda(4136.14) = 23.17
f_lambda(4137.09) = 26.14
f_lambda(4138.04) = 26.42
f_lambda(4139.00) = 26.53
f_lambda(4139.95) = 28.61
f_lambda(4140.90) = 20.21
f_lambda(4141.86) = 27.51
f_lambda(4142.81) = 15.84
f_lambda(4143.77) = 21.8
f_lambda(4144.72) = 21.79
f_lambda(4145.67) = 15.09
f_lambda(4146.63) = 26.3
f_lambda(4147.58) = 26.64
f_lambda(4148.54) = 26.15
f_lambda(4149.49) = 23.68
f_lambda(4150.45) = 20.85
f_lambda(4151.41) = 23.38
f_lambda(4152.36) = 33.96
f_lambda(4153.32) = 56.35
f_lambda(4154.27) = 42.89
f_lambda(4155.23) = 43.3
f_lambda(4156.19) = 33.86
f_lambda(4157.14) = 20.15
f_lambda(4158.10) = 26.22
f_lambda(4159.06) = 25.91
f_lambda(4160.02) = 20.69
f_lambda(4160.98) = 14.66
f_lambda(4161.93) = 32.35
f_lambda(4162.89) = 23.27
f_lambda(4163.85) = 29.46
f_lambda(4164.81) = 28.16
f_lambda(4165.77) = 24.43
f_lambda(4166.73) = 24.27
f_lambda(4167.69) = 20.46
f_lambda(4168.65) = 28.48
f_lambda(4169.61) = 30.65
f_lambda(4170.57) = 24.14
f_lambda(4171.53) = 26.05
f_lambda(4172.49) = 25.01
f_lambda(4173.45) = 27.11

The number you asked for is 7.4 angstrom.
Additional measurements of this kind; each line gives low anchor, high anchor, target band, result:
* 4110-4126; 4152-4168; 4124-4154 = 2.2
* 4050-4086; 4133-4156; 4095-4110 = 4.5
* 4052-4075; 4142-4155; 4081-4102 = 3.8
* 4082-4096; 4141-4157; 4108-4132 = 1.4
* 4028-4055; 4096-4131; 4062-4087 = -1.3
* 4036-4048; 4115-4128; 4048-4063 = 1.0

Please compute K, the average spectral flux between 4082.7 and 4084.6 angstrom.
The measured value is 26.1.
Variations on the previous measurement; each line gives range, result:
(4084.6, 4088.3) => 23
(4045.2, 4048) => 24.9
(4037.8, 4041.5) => 28.2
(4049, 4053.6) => 25.6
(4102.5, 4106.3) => 18.5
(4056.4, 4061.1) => 24.4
